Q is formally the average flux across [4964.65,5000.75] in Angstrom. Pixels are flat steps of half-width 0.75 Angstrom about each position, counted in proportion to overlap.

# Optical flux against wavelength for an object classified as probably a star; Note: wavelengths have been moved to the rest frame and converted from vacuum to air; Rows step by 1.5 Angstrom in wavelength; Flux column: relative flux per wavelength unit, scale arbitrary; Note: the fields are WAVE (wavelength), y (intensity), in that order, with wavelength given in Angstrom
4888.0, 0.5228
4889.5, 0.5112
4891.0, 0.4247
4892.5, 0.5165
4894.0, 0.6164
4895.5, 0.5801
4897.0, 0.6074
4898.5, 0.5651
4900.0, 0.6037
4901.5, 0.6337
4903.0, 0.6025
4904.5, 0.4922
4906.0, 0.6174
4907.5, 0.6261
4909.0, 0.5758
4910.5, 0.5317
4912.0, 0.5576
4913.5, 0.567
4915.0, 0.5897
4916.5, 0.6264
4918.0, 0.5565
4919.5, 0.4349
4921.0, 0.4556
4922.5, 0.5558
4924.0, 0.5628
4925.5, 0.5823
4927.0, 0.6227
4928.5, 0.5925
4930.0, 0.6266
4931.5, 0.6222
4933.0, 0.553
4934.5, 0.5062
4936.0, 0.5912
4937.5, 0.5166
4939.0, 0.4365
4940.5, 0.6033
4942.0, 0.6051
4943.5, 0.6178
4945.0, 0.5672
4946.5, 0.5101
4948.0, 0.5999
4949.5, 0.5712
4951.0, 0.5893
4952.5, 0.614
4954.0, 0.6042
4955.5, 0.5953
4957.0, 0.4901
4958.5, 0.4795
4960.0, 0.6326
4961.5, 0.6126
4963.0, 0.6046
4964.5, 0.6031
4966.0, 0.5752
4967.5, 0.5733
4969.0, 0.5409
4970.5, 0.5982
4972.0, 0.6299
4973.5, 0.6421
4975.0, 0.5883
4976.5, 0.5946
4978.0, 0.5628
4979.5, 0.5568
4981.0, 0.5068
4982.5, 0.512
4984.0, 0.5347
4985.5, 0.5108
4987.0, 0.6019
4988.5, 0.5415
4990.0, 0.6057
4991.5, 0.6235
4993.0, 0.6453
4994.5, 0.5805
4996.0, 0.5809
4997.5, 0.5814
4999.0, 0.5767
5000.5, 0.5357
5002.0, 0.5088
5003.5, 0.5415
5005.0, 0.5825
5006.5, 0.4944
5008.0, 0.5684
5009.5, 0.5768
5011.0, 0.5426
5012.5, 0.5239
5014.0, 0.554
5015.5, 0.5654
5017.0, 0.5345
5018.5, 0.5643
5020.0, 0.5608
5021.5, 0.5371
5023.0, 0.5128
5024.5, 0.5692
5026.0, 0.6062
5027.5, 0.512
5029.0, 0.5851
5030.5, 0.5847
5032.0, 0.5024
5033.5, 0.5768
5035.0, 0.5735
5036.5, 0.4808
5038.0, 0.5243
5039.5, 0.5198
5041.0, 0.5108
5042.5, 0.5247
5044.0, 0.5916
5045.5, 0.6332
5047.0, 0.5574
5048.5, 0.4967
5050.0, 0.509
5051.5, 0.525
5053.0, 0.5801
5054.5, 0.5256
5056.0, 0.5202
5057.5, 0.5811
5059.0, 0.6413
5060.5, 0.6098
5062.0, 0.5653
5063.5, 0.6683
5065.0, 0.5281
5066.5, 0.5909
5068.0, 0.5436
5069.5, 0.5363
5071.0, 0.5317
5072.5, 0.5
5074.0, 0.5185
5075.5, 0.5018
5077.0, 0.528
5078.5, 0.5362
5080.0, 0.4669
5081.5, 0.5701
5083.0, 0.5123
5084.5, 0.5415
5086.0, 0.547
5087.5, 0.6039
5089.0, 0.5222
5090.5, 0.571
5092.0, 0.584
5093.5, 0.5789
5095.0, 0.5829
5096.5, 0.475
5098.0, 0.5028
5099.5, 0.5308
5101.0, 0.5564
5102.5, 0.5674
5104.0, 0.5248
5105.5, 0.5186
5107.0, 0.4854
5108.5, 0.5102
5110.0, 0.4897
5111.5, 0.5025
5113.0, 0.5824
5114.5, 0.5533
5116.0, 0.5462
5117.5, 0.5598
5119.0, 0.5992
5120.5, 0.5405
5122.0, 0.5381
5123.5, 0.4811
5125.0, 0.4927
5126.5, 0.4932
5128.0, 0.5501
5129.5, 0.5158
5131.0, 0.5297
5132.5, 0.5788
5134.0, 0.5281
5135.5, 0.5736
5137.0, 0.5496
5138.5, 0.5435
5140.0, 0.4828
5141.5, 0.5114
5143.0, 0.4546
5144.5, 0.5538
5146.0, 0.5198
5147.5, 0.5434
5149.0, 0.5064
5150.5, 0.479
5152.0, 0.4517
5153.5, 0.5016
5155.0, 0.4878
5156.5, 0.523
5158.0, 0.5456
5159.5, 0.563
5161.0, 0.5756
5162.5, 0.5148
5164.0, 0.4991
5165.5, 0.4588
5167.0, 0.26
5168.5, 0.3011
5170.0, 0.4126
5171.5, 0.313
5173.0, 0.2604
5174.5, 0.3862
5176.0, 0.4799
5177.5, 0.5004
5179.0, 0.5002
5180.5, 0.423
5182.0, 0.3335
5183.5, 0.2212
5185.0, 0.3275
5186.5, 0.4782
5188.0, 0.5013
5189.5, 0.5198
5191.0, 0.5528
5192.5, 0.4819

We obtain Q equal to 0.576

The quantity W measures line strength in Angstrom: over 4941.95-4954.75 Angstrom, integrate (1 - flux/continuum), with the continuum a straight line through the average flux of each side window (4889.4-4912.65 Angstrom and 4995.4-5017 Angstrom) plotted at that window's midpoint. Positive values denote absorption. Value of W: -0.6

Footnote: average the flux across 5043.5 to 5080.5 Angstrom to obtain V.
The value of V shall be 0.552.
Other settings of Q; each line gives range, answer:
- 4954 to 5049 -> 0.561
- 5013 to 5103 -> 0.549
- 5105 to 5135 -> 0.53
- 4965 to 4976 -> 0.593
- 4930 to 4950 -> 0.564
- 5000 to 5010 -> 0.543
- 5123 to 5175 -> 0.485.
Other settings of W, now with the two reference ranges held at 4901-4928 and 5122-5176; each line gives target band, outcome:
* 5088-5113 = -1.6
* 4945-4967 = -1.0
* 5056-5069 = -1.8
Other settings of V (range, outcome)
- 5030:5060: 0.548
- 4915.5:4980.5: 0.572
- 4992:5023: 0.557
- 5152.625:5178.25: 0.446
